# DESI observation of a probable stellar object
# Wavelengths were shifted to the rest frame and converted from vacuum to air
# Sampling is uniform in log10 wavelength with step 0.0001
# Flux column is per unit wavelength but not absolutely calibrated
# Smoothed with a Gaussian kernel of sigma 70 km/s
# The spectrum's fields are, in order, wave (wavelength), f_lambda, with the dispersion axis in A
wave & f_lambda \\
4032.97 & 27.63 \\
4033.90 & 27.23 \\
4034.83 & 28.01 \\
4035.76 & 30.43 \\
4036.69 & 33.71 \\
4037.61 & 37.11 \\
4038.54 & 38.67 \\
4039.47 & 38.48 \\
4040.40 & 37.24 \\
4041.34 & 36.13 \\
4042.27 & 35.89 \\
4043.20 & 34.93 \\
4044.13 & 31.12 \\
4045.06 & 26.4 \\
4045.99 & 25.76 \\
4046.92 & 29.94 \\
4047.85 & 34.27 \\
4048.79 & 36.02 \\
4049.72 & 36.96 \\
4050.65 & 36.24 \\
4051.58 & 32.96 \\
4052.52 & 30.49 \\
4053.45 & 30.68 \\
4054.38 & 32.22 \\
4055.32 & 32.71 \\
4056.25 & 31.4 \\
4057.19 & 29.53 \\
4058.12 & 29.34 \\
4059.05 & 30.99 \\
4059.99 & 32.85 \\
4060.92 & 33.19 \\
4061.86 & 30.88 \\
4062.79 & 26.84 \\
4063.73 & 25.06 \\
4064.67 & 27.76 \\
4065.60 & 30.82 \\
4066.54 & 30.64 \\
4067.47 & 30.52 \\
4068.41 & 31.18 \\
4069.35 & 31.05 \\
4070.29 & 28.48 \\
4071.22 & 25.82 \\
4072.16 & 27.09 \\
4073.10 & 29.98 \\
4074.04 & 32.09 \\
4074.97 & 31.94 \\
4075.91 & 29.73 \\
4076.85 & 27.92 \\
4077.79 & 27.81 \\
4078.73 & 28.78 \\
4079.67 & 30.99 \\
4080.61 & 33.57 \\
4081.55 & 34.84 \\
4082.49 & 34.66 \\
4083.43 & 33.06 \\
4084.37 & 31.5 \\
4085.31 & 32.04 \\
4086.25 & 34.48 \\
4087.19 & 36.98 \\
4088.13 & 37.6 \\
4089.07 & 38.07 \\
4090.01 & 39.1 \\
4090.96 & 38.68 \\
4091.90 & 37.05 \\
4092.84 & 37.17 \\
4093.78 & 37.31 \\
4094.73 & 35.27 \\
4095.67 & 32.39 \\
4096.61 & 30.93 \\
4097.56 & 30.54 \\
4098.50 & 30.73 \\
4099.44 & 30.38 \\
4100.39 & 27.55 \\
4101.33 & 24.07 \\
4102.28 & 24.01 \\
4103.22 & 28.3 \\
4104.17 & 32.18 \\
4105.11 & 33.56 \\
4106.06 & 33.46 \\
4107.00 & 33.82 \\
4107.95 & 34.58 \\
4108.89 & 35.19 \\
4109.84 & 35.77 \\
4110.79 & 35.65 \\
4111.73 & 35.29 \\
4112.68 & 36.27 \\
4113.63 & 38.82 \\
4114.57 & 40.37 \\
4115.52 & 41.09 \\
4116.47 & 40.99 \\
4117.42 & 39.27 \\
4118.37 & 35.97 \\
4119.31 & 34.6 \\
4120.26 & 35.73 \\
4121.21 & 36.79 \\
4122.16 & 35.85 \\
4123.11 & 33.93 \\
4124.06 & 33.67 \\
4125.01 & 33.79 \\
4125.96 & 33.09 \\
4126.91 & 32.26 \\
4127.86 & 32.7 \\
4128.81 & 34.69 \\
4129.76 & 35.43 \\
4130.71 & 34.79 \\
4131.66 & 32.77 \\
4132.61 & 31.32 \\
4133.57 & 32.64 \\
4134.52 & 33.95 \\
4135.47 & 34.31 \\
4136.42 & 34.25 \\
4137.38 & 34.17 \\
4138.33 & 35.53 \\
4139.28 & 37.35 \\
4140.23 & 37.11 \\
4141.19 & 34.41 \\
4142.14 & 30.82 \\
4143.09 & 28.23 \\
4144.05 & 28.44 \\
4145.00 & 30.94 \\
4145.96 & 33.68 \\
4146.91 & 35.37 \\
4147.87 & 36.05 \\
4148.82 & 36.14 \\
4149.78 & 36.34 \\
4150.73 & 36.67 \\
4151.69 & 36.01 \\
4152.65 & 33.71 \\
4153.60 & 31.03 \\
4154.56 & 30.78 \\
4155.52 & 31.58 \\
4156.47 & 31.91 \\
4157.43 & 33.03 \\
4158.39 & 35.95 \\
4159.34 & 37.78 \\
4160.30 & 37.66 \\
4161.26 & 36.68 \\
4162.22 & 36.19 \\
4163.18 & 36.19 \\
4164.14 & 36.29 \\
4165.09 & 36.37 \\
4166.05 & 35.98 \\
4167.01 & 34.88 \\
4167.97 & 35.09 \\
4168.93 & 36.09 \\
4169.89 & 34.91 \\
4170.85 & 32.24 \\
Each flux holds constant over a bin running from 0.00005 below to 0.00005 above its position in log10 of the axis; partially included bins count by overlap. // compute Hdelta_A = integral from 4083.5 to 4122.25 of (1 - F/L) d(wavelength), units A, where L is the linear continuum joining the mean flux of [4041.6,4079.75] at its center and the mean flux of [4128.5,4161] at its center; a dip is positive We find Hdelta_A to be -2.7 A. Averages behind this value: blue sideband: 30.7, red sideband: 34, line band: 34.6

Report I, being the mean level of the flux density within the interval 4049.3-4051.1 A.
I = 36.6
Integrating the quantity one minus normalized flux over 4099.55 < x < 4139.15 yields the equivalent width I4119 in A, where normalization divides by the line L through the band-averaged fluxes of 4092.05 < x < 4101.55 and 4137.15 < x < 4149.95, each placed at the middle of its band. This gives -1.6 A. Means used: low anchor 32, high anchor 33.8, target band 34.2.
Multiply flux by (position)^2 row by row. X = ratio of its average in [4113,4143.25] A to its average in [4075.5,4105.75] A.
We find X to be 1.10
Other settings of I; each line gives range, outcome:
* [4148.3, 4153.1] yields 35.8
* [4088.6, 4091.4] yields 38.5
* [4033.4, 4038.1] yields 31.3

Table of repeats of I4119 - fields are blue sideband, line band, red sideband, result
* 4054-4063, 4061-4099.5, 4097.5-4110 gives -1.26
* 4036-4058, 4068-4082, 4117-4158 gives 1.44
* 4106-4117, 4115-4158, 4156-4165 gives 2.42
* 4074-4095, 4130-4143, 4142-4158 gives -0.29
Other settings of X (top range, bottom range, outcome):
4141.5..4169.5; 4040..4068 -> 1.14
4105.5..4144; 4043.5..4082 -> 1.17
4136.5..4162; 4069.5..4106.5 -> 1.10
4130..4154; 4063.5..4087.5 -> 1.14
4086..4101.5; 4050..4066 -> 1.13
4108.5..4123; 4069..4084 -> 1.24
